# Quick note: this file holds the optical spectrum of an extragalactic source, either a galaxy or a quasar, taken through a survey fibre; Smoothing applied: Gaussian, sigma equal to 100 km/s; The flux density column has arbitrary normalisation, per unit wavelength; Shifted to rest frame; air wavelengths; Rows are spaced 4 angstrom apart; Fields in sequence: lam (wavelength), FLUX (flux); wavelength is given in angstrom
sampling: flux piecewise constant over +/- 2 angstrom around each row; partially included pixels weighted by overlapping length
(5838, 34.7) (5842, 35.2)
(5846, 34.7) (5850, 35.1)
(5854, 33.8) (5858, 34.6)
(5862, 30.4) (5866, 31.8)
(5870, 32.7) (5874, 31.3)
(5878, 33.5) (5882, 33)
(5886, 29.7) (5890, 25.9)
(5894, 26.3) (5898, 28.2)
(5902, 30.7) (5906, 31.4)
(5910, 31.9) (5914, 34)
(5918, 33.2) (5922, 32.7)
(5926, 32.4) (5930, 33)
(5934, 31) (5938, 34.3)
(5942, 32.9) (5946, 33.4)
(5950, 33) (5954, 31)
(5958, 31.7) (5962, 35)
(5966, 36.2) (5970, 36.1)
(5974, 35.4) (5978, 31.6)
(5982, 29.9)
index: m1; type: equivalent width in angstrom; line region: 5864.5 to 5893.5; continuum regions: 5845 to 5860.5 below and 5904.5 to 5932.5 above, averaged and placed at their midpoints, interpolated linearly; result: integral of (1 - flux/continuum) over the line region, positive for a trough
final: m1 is 2.5 angstrom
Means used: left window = 34.4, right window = 32.6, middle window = 30.9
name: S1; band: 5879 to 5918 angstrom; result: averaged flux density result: 30.4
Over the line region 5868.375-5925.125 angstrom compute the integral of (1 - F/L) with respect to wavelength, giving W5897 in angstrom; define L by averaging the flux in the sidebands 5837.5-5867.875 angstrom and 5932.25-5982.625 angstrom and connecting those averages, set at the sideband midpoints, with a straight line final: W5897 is 4.24 angstrom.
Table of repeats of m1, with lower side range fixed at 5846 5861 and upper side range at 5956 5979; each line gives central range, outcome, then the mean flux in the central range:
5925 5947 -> 1.0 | 32.8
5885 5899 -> 2.9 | 27.3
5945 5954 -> 0.5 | 32.7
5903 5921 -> 1.0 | 32.5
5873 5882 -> 0.4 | 32.7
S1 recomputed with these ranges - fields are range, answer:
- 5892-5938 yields 31.5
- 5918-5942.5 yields 32.7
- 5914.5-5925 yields 33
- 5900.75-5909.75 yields 31.2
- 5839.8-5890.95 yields 32.6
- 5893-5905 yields 28.8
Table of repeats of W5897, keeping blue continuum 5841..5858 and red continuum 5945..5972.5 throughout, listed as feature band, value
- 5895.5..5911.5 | 1.81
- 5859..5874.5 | 1.24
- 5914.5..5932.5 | 0.64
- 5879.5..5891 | 1.46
